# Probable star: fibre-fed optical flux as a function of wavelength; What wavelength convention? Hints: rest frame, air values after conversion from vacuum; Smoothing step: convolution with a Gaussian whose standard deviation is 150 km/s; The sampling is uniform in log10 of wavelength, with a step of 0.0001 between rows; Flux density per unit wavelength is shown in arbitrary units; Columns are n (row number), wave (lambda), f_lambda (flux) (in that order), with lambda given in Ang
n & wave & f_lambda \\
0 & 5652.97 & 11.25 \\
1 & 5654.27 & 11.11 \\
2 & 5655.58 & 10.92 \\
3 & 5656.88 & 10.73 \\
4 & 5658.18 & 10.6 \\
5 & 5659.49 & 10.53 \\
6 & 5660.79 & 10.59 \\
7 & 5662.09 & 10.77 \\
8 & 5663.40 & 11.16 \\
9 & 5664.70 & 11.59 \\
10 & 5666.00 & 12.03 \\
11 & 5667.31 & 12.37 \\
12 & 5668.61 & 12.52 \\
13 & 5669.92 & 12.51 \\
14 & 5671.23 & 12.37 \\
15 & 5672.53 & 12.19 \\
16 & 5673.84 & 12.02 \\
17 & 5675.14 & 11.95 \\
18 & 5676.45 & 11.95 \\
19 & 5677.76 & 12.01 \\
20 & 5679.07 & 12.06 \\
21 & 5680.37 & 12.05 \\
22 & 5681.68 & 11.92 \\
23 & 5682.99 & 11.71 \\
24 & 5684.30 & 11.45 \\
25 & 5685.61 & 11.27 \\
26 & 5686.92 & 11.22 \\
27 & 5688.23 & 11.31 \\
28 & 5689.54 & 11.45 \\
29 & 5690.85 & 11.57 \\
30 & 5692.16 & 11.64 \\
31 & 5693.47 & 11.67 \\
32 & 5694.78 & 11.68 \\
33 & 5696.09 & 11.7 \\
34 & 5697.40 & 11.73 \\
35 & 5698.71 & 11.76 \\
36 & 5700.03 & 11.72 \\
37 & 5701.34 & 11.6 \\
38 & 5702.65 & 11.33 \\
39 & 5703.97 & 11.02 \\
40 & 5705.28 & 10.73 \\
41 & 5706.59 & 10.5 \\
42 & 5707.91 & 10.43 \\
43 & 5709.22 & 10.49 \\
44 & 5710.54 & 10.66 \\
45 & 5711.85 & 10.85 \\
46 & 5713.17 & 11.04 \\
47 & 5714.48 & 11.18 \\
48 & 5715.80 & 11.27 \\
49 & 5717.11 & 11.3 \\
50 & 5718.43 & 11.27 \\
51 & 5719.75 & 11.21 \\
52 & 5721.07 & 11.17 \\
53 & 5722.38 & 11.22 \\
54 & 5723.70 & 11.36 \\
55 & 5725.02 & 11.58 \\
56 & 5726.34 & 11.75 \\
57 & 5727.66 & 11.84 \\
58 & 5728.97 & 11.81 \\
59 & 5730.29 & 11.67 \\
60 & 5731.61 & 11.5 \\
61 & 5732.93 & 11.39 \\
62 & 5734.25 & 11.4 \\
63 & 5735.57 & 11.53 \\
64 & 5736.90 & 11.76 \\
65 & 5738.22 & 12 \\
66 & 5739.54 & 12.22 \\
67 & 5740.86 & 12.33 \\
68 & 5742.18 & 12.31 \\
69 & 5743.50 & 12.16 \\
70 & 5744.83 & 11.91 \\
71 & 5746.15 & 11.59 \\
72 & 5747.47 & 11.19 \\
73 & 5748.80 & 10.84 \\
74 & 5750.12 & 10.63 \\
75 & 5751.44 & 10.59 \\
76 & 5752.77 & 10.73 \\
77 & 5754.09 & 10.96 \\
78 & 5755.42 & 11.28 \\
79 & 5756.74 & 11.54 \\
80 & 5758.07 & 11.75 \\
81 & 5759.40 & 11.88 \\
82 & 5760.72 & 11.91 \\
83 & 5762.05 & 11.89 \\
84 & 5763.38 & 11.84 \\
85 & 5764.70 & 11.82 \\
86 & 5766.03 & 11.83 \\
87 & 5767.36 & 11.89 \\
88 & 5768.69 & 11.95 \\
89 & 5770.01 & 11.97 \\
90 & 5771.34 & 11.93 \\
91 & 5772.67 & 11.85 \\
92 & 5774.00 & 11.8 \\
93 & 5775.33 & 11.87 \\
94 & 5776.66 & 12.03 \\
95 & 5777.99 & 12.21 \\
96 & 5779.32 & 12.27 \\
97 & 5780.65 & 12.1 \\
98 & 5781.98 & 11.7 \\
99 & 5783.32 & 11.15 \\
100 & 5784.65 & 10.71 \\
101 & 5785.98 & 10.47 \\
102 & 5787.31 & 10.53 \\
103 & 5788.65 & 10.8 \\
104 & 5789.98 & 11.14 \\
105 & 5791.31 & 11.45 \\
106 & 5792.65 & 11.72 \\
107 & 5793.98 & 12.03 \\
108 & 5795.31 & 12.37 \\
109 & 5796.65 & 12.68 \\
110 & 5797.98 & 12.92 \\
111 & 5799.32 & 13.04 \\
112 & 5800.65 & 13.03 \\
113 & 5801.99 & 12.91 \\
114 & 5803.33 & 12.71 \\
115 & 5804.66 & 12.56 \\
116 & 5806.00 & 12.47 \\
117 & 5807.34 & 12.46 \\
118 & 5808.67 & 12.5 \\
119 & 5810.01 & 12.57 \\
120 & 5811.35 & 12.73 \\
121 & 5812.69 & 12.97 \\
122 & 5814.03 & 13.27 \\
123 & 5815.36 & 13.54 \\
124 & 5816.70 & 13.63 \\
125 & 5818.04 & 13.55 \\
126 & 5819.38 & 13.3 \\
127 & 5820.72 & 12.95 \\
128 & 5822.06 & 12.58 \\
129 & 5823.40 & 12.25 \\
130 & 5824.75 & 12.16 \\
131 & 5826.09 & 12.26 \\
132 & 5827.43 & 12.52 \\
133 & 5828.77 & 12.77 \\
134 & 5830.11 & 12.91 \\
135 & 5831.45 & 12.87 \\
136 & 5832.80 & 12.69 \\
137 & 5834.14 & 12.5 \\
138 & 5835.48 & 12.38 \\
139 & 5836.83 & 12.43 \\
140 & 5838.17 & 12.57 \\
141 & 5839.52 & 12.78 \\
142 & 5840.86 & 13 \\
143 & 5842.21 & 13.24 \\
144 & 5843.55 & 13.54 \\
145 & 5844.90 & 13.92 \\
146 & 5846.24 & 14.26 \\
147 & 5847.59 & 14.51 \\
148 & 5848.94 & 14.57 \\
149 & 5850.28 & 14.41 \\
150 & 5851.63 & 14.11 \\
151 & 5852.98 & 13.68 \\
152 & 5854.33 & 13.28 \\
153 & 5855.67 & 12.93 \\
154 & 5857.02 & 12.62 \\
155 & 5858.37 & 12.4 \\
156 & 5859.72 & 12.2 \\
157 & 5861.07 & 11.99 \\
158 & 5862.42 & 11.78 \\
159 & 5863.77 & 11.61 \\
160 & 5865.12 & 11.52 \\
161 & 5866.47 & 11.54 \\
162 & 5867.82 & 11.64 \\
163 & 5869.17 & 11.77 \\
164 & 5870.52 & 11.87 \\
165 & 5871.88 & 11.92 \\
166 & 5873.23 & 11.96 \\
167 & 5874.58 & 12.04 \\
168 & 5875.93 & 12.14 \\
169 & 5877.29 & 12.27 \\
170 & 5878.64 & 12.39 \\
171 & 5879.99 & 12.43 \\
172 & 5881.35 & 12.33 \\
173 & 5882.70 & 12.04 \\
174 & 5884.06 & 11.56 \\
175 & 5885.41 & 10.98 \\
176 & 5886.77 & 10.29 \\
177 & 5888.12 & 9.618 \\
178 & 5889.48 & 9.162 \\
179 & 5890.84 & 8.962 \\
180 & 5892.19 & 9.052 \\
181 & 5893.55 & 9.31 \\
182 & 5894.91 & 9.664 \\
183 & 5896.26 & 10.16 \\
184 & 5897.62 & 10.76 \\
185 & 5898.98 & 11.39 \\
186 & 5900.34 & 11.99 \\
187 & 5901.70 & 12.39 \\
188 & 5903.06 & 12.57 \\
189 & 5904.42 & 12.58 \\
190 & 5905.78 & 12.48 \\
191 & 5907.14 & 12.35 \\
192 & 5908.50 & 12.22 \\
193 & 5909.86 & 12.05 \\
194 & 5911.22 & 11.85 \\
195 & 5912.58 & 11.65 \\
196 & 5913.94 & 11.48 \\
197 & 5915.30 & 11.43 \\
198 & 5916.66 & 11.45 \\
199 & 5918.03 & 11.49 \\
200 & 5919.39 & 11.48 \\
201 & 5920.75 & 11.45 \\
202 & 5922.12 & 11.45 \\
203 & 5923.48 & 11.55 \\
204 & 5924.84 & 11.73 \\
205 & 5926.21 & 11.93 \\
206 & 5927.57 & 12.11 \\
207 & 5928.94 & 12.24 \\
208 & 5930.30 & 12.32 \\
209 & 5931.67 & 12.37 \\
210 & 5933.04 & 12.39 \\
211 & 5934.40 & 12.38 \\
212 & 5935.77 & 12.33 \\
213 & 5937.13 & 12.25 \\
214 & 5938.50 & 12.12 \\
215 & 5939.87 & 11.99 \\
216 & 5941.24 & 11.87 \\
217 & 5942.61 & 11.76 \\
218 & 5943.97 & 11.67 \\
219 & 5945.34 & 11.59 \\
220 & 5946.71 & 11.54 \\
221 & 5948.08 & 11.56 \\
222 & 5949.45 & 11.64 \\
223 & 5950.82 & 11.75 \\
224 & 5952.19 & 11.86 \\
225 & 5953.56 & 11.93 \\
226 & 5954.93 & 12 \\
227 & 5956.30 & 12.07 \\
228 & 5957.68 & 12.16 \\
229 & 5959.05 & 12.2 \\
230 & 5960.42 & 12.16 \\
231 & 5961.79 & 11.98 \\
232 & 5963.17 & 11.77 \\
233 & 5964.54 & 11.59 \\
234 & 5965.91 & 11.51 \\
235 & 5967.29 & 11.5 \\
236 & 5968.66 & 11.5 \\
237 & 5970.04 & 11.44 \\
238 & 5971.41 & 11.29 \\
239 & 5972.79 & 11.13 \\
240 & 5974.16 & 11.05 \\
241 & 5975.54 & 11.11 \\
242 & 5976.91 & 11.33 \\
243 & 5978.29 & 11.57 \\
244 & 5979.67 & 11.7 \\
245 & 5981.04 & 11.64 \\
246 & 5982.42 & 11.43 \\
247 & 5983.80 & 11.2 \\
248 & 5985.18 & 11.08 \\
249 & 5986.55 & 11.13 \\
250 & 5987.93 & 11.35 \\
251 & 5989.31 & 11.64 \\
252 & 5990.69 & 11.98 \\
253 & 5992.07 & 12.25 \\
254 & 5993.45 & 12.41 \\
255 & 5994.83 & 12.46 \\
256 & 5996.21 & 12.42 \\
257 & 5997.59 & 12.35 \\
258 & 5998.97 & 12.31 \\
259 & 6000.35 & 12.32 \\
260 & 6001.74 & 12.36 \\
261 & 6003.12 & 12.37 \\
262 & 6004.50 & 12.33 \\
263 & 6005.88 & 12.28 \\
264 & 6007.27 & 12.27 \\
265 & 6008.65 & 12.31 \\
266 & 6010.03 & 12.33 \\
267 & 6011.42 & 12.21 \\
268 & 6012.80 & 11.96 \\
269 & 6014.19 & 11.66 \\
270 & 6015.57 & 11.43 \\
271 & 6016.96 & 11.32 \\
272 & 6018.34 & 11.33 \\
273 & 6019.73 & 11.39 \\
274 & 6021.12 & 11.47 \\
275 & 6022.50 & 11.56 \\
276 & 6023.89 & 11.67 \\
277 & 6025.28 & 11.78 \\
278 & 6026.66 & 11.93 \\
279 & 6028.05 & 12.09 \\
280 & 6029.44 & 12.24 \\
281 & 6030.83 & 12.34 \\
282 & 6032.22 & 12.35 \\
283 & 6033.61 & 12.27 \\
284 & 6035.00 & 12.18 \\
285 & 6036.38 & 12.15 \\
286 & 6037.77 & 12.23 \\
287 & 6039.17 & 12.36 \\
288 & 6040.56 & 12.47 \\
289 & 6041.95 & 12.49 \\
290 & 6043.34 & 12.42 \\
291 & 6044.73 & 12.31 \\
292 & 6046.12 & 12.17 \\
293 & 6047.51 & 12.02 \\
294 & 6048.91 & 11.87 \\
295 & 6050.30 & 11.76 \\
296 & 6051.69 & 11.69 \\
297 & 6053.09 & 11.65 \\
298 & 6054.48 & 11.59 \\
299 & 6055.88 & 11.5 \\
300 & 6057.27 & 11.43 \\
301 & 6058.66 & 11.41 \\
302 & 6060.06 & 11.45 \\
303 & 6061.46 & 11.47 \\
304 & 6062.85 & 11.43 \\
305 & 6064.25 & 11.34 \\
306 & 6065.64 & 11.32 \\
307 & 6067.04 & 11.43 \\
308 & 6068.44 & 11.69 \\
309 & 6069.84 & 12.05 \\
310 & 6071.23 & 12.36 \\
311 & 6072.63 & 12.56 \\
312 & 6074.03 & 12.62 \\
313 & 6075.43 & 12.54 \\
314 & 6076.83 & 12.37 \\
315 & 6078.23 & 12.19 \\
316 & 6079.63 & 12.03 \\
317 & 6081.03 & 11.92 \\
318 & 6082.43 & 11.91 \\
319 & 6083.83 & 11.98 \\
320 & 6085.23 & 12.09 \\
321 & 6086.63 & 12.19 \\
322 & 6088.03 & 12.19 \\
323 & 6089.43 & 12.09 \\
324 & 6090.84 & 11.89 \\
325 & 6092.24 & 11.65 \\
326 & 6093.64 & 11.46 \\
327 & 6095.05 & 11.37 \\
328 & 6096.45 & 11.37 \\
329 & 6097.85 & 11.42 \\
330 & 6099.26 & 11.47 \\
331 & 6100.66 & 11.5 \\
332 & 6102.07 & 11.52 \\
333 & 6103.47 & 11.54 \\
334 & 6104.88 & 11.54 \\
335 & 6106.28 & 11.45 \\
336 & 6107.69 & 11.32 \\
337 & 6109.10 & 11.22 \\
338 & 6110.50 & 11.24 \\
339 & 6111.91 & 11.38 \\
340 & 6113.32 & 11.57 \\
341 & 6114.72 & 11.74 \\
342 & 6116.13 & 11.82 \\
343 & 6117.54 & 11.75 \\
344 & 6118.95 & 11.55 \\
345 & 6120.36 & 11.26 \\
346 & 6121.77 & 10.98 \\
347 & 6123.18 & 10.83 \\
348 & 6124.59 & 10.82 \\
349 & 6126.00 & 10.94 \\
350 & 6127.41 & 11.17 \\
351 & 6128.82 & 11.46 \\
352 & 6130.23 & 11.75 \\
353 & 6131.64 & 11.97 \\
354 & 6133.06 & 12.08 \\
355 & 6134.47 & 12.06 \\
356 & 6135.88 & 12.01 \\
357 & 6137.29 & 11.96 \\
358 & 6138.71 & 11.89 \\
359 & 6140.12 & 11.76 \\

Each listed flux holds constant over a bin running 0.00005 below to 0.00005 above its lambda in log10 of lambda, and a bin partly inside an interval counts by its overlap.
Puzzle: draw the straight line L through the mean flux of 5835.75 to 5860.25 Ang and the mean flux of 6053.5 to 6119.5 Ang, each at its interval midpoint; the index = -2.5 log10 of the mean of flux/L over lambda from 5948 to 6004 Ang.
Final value 0.06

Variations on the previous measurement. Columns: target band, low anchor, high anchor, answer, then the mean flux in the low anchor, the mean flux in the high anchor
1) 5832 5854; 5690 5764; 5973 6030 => -0.157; 11.4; 11.8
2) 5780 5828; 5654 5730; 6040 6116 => -0.071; 11.4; 11.8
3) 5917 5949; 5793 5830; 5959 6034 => 0.023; 12.8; 11.8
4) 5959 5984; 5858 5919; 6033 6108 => 0.013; 11.5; 11.9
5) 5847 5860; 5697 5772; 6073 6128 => -0.173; 11.5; 11.6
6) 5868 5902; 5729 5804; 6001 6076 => 0.067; 11.7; 11.9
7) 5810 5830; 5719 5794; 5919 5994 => -0.111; 11.6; 11.8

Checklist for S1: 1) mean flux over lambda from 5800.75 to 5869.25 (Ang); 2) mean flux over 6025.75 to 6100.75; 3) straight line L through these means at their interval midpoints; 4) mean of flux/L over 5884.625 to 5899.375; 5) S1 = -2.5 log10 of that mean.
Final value 0.26 mag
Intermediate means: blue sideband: 12.8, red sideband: 11.9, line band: 9.93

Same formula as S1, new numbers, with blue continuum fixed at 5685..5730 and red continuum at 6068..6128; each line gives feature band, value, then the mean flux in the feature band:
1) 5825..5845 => -0.12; 12.8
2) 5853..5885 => -0.06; 12.1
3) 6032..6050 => -0.06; 12.2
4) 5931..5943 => -0.06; 12.2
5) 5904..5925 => -0.03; 11.8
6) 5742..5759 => 0.00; 11.3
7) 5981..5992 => 0.01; 11.5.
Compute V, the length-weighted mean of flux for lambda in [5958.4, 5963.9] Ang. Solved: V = 12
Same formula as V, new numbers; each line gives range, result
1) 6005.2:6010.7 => 12.3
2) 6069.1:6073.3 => 12.3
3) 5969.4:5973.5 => 11.3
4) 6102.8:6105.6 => 11.5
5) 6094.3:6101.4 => 11.4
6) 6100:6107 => 11.5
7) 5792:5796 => 12.1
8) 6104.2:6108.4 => 11.4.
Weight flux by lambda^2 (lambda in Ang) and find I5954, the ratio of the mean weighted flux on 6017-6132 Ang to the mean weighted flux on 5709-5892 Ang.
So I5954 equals 1.07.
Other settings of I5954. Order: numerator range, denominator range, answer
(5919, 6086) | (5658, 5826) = 1.10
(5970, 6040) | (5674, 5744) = 1.14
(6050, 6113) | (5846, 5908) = 1.06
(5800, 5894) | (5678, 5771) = 1.13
